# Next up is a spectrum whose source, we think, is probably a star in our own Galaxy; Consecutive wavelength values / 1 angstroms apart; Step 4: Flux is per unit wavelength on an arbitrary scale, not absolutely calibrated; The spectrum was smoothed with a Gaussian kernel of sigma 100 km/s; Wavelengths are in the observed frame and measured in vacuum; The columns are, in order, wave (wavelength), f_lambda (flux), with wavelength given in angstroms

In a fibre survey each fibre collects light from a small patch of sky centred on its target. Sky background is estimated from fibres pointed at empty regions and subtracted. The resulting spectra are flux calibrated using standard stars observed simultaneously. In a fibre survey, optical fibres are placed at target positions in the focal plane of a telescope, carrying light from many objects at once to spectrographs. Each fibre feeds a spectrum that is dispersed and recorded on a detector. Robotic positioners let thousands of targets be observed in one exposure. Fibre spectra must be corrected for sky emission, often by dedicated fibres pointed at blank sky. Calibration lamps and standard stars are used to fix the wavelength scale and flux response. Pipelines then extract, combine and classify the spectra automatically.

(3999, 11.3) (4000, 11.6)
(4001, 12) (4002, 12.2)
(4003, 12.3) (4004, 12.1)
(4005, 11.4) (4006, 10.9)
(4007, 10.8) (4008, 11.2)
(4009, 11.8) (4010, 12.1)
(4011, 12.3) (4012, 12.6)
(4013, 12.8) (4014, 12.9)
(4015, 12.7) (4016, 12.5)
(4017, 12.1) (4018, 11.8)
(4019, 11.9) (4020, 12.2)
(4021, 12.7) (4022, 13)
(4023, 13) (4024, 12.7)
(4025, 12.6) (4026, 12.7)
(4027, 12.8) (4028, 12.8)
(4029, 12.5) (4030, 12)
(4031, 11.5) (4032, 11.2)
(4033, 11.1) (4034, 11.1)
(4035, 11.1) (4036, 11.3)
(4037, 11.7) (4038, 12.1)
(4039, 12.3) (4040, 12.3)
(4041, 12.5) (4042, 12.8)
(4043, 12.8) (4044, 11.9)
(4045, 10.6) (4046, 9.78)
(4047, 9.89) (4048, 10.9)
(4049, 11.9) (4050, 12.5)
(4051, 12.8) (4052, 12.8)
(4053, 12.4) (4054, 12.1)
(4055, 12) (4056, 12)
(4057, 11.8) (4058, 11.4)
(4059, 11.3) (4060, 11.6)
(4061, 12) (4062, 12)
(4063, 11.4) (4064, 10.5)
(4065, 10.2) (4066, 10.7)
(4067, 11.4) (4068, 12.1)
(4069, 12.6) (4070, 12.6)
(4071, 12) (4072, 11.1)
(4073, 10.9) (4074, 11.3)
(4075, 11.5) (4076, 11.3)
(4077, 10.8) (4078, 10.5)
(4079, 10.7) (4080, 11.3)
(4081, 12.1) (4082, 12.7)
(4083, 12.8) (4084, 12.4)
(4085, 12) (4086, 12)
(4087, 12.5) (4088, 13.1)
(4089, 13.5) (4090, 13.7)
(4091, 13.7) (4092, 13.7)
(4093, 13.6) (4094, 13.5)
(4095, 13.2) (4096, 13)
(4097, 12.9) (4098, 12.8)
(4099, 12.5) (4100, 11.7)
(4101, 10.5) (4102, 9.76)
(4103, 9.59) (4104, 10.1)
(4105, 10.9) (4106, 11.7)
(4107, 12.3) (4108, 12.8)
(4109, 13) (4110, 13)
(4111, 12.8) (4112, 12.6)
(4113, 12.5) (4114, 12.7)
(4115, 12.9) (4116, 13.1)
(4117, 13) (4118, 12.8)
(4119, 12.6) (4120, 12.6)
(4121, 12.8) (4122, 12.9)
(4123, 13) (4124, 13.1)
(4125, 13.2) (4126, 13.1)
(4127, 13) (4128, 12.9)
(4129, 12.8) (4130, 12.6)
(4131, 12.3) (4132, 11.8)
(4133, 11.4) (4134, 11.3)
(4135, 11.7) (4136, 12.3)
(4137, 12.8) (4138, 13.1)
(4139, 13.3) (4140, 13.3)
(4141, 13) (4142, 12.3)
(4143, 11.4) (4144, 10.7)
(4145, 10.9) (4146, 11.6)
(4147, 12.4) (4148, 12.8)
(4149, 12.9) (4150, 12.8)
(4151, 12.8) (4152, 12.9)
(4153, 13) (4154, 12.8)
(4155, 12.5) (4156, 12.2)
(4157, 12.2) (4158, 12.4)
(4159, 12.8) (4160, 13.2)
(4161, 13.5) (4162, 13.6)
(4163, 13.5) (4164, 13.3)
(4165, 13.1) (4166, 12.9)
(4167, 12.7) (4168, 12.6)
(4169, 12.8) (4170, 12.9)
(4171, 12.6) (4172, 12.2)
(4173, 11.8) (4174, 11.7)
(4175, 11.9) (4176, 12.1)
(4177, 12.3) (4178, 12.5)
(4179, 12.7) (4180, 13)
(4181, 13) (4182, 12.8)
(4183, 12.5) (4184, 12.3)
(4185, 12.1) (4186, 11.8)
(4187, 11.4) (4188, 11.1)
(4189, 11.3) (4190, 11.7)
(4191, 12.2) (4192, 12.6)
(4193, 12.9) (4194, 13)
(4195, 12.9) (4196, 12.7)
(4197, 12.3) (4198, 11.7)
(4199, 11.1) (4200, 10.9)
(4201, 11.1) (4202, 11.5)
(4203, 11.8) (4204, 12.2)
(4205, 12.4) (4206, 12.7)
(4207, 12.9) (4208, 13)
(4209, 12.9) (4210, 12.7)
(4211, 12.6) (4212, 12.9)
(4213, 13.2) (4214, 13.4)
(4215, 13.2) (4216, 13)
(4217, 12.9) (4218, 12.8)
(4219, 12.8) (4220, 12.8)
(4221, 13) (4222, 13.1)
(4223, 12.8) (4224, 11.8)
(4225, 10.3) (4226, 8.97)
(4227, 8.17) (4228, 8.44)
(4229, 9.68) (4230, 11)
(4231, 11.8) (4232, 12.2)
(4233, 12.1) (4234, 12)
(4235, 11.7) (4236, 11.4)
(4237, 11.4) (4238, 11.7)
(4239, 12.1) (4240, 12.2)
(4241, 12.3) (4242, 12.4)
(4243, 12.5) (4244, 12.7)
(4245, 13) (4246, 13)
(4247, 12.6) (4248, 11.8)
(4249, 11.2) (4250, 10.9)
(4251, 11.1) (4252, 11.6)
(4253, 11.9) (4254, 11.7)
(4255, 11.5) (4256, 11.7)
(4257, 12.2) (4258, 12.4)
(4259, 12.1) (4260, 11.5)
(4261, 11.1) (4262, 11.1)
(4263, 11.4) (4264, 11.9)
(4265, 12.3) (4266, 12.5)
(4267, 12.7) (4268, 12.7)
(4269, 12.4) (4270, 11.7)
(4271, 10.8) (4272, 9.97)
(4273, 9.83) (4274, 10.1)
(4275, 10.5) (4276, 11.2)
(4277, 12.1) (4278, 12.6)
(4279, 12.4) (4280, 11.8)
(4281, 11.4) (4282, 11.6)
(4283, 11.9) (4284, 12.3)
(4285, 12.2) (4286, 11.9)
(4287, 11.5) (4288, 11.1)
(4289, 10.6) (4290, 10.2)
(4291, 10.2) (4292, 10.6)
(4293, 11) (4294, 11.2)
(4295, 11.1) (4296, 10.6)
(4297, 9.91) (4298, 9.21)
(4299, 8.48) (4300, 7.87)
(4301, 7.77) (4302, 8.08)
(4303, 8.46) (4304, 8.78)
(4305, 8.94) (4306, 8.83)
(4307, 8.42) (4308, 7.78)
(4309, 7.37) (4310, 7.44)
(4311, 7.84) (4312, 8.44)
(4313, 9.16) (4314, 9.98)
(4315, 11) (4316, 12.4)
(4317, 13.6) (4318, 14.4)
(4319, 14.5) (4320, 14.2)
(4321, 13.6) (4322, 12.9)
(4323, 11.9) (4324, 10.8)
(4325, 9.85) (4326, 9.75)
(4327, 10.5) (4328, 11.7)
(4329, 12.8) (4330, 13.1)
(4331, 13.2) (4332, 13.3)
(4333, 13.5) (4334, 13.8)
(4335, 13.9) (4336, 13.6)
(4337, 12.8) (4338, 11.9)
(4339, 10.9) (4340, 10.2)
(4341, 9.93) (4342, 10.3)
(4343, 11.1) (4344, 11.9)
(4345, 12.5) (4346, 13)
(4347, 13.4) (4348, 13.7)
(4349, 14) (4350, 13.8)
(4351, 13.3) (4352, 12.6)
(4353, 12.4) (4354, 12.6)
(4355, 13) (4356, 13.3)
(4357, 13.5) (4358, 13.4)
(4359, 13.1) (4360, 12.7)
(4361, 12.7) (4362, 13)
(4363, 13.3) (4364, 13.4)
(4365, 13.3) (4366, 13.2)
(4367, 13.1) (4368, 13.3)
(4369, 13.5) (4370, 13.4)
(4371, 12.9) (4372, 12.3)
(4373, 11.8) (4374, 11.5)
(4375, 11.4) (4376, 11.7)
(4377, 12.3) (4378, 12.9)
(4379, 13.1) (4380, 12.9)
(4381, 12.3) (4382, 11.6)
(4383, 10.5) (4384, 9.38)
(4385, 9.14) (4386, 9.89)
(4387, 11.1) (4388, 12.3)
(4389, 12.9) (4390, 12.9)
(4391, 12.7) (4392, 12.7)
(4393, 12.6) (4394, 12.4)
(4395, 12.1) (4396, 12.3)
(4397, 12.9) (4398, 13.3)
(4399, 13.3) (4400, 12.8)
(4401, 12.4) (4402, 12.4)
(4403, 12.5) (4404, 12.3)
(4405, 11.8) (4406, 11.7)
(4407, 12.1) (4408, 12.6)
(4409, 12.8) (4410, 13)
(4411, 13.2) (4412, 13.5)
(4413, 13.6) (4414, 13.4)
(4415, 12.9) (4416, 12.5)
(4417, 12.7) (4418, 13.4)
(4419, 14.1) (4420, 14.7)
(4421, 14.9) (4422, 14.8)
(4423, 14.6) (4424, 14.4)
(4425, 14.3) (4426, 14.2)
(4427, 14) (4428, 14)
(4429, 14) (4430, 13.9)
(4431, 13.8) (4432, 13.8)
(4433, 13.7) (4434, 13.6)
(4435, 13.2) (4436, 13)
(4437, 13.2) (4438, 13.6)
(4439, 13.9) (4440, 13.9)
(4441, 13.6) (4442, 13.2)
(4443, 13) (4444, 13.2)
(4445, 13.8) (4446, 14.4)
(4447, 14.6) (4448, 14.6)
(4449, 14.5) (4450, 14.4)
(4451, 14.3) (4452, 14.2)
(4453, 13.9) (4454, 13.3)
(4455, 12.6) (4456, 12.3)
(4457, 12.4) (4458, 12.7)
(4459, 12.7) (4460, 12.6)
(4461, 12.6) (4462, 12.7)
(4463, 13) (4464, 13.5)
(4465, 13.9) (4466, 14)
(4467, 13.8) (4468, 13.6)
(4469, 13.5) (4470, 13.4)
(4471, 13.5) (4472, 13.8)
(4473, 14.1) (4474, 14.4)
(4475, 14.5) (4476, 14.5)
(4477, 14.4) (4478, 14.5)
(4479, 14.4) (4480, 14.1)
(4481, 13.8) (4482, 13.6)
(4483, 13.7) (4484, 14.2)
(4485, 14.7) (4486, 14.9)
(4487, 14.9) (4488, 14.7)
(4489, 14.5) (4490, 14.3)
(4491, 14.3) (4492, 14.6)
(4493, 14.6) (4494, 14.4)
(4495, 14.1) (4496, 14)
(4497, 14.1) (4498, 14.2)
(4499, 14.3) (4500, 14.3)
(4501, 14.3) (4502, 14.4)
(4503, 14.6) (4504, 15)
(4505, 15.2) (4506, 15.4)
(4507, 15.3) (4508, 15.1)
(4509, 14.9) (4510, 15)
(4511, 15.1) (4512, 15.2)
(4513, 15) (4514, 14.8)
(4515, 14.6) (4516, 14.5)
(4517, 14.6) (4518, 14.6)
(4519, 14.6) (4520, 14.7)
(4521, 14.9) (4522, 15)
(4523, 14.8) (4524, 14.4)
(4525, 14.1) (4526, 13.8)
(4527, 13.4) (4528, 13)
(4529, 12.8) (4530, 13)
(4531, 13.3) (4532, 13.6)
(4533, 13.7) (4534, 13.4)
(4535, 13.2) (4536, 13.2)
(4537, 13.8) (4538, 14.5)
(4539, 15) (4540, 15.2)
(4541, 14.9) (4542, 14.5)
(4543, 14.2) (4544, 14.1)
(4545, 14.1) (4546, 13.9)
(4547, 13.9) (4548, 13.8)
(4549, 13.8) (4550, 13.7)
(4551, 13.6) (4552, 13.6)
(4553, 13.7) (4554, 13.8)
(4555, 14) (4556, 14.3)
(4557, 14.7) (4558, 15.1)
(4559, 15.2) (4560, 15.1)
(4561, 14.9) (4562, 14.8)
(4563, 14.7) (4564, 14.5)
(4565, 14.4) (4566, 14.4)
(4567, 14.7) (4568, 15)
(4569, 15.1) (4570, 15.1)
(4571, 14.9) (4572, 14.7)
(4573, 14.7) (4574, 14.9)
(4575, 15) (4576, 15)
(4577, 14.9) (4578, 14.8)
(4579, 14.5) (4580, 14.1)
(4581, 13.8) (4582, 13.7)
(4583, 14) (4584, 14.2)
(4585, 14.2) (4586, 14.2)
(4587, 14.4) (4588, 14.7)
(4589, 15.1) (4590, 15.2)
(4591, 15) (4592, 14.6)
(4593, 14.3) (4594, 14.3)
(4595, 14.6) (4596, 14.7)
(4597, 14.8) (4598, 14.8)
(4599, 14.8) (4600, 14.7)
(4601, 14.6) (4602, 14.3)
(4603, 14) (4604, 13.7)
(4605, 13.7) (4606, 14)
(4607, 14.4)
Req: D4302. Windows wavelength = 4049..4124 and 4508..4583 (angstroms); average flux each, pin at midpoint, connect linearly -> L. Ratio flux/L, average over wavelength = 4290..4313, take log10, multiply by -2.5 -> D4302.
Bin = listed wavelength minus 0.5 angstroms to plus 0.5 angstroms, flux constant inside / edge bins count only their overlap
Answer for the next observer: 0.41 mag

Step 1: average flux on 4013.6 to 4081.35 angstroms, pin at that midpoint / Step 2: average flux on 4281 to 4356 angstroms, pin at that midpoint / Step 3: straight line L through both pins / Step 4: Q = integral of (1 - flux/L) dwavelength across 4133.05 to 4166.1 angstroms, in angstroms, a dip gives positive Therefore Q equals -2.7 angstroms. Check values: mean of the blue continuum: 11.8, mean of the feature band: 12.6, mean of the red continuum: 11.3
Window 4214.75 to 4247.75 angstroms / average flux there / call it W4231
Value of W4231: 11.9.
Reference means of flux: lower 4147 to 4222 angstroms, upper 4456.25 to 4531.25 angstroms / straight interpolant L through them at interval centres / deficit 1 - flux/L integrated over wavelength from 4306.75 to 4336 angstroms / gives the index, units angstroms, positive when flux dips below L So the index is 3.9 angstroms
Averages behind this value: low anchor 12.5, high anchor 14.2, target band 11.5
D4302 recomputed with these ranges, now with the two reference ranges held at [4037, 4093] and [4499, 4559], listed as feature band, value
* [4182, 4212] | 0.04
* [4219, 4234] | 0.14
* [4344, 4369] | 0.02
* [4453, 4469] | 0.07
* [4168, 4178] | 0.01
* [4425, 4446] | 0.01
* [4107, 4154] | -0.03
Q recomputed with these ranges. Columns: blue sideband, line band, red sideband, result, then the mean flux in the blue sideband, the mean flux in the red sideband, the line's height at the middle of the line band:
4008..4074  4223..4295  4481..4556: 8.31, 11.9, 14.3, 13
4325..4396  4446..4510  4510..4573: -2.01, 12.4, 14.3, 13.6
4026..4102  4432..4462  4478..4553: 0.99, 11.9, 14.3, 13.9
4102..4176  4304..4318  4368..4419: 3.30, 12.5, 12.4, 12.4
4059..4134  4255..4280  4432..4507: 2.59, 12.2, 13.9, 13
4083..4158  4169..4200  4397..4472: 1.09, 12.5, 13.4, 12.7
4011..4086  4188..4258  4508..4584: 4.10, 11.9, 14.4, 12.7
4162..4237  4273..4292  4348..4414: 1.52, 12.2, 12.6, 12.3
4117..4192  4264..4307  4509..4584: 7.79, 12.5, 14.3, 13.1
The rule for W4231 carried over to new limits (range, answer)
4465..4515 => 14.4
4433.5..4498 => 13.8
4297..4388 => 11.7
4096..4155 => 12.4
